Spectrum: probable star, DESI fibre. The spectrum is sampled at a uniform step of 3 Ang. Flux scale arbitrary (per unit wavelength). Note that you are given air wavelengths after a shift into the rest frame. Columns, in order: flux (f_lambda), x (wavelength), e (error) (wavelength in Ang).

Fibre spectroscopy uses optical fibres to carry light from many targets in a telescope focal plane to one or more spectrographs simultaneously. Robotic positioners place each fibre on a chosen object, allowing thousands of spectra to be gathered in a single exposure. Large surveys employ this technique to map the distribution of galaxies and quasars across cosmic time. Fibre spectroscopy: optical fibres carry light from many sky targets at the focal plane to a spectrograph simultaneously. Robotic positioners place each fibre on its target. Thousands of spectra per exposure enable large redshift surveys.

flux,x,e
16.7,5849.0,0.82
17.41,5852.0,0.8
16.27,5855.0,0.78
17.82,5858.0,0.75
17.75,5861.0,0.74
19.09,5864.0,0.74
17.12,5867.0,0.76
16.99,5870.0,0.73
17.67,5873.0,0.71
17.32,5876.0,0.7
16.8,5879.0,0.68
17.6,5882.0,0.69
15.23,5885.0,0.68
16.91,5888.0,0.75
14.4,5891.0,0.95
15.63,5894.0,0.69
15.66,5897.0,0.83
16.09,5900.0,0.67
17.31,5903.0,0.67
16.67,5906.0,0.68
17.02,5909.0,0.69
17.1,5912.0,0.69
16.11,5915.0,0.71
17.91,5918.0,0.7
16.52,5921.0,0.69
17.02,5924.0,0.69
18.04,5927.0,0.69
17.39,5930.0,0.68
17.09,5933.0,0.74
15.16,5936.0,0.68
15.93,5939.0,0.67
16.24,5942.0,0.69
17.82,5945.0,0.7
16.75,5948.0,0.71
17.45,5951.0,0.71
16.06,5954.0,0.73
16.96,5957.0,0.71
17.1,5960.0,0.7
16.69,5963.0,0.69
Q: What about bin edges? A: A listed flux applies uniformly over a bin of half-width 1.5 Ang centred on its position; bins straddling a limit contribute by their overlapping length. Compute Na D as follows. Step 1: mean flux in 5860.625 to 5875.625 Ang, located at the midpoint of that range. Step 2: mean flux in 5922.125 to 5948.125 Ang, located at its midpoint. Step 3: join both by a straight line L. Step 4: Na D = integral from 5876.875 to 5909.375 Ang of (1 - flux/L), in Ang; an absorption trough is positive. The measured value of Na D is 2.0 Ang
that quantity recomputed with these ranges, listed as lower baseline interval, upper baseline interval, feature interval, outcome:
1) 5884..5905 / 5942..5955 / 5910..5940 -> -0.6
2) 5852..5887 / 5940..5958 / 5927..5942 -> 0.3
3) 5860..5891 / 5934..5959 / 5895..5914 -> 0.3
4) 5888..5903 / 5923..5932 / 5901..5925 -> -0.3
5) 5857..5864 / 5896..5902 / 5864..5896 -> 0.7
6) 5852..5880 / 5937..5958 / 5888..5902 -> 1.2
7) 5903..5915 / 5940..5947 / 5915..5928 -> -0.2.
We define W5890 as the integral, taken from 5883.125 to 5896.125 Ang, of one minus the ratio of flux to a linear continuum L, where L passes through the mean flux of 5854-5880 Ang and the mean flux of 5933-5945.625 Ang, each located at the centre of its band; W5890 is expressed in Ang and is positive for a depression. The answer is 1.1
